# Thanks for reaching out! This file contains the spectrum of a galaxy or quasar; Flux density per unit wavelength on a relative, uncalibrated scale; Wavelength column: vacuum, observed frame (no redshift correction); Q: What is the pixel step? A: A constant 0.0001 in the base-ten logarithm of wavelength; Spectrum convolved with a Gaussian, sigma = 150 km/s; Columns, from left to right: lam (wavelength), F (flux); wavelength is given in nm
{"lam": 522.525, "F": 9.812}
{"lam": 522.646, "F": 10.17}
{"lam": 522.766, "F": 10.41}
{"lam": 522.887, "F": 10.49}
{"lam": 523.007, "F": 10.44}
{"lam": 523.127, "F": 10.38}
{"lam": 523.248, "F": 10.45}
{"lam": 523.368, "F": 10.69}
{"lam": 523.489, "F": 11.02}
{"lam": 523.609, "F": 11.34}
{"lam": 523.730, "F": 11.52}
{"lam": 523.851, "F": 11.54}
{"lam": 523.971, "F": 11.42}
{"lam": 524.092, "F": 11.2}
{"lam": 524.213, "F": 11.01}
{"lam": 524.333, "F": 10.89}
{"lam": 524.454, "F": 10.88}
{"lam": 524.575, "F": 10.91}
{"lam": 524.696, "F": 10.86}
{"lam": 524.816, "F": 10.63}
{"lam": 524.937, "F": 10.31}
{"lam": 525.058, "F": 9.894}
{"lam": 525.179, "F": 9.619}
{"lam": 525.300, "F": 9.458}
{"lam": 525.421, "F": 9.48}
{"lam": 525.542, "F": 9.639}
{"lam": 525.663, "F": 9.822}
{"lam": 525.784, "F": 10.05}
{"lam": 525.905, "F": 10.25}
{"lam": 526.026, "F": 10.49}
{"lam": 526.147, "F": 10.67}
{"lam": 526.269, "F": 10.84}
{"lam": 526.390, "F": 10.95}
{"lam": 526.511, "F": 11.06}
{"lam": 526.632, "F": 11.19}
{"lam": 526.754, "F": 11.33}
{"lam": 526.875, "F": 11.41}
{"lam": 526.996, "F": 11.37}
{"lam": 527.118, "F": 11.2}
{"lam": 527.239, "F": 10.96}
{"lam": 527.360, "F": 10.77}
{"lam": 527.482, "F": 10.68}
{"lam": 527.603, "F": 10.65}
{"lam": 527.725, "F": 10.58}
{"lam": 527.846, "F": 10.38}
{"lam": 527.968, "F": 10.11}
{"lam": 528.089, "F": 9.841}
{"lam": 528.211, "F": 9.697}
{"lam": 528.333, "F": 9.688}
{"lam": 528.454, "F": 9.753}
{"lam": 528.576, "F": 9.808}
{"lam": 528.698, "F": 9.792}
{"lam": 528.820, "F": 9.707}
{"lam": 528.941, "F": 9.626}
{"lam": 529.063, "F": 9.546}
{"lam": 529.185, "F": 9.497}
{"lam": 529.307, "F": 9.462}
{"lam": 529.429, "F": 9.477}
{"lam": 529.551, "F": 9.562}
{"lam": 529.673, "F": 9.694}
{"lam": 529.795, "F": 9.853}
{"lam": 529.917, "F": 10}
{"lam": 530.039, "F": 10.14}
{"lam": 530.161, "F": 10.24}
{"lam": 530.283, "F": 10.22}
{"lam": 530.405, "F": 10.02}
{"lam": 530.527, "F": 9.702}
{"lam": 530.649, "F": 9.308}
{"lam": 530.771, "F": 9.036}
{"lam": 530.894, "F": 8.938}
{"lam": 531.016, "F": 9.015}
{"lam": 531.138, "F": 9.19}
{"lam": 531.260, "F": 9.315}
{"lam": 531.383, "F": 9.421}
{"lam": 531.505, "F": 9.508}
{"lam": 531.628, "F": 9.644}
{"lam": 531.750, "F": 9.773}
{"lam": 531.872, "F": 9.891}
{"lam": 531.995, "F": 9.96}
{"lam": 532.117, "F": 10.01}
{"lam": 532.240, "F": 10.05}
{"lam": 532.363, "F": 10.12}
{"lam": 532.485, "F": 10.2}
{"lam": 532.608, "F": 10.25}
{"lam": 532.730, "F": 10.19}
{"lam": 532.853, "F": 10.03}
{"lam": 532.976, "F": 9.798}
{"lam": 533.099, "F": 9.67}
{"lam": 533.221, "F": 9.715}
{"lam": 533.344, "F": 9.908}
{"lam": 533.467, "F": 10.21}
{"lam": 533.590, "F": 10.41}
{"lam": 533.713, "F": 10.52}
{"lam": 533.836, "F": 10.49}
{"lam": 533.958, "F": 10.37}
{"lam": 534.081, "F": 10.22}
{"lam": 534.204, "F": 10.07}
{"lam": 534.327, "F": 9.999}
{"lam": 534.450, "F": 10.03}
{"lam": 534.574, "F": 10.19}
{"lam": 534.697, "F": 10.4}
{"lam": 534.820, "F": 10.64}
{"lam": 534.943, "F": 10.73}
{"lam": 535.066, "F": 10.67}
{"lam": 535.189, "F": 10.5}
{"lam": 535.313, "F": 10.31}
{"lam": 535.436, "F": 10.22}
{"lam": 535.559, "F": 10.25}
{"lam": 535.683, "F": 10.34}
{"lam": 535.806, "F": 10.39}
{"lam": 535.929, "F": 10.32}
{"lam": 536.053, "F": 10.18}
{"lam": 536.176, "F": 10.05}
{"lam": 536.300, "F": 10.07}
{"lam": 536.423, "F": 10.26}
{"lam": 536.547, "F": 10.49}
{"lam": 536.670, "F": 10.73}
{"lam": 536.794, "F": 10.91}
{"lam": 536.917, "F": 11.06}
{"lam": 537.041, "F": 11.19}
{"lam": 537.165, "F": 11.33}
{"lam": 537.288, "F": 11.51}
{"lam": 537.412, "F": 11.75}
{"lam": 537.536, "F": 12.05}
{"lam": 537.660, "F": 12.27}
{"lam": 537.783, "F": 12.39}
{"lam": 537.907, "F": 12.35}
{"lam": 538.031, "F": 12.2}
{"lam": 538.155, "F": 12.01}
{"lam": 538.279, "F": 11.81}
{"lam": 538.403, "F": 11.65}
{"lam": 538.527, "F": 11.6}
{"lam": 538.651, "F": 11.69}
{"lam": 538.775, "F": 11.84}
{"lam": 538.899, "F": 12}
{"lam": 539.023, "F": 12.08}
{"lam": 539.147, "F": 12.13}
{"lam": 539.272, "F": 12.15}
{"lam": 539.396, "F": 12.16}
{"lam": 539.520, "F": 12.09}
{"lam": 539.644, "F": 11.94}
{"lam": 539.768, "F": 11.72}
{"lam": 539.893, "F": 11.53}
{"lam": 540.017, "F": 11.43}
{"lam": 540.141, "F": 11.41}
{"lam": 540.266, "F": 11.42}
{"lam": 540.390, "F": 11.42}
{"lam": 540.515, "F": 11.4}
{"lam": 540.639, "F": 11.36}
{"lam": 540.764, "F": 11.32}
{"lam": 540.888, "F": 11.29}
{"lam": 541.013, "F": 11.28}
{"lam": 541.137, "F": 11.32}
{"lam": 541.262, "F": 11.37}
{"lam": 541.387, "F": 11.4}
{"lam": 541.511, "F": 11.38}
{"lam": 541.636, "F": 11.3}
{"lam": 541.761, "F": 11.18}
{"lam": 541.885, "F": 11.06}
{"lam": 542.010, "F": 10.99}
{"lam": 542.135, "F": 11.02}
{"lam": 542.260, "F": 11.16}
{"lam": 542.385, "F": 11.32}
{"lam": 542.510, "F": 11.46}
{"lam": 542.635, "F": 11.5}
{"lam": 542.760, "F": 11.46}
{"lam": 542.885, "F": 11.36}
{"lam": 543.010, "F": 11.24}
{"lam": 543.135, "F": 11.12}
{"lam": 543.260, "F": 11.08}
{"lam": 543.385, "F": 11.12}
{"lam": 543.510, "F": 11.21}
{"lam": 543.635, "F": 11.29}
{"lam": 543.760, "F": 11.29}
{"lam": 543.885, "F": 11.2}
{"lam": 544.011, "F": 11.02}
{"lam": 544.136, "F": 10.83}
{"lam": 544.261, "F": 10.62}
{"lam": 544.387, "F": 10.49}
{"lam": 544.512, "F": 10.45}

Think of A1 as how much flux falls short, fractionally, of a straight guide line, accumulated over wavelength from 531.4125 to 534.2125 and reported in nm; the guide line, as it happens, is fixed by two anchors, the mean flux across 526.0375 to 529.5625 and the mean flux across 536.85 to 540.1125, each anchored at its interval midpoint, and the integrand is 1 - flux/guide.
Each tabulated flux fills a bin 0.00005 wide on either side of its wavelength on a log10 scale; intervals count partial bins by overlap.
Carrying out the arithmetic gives 0.26 nm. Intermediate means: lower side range 10.3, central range 10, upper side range 11.8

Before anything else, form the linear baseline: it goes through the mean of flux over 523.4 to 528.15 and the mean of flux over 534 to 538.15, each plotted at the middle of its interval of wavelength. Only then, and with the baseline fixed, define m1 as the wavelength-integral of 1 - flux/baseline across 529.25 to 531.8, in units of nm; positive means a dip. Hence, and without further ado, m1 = 0.27 nm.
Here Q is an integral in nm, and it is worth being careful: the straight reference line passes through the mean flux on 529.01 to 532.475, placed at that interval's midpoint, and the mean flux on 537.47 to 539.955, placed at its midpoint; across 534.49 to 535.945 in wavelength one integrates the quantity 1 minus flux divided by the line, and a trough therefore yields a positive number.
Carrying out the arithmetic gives 0.07 nm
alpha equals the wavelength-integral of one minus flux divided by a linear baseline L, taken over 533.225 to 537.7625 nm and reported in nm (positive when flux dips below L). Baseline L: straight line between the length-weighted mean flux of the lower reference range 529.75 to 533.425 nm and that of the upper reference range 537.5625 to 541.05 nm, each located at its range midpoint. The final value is 0.09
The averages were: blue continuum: 9.77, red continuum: 11.8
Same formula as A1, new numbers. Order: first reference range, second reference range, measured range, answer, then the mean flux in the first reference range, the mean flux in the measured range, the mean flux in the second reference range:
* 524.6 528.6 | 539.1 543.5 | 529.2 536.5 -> 0.579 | 10.4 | 9.98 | 11.4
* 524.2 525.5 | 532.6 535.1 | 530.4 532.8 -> 0.133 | 10.3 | 9.67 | 10.2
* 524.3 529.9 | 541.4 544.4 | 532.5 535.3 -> 0.111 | 10.3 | 10.2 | 11.2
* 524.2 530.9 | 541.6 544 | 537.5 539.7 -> -0.218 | 10.2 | 12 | 11.2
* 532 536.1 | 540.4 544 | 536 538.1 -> -0.123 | 10.2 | 11.2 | 11.3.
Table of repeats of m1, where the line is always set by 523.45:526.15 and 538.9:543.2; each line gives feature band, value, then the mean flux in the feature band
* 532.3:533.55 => 0.11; 10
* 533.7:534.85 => 0.08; 10.3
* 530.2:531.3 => 0.15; 9.44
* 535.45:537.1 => 0.11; 10.5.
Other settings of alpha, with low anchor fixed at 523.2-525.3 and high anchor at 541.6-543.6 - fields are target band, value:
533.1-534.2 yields 0.08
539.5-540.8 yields -0.04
